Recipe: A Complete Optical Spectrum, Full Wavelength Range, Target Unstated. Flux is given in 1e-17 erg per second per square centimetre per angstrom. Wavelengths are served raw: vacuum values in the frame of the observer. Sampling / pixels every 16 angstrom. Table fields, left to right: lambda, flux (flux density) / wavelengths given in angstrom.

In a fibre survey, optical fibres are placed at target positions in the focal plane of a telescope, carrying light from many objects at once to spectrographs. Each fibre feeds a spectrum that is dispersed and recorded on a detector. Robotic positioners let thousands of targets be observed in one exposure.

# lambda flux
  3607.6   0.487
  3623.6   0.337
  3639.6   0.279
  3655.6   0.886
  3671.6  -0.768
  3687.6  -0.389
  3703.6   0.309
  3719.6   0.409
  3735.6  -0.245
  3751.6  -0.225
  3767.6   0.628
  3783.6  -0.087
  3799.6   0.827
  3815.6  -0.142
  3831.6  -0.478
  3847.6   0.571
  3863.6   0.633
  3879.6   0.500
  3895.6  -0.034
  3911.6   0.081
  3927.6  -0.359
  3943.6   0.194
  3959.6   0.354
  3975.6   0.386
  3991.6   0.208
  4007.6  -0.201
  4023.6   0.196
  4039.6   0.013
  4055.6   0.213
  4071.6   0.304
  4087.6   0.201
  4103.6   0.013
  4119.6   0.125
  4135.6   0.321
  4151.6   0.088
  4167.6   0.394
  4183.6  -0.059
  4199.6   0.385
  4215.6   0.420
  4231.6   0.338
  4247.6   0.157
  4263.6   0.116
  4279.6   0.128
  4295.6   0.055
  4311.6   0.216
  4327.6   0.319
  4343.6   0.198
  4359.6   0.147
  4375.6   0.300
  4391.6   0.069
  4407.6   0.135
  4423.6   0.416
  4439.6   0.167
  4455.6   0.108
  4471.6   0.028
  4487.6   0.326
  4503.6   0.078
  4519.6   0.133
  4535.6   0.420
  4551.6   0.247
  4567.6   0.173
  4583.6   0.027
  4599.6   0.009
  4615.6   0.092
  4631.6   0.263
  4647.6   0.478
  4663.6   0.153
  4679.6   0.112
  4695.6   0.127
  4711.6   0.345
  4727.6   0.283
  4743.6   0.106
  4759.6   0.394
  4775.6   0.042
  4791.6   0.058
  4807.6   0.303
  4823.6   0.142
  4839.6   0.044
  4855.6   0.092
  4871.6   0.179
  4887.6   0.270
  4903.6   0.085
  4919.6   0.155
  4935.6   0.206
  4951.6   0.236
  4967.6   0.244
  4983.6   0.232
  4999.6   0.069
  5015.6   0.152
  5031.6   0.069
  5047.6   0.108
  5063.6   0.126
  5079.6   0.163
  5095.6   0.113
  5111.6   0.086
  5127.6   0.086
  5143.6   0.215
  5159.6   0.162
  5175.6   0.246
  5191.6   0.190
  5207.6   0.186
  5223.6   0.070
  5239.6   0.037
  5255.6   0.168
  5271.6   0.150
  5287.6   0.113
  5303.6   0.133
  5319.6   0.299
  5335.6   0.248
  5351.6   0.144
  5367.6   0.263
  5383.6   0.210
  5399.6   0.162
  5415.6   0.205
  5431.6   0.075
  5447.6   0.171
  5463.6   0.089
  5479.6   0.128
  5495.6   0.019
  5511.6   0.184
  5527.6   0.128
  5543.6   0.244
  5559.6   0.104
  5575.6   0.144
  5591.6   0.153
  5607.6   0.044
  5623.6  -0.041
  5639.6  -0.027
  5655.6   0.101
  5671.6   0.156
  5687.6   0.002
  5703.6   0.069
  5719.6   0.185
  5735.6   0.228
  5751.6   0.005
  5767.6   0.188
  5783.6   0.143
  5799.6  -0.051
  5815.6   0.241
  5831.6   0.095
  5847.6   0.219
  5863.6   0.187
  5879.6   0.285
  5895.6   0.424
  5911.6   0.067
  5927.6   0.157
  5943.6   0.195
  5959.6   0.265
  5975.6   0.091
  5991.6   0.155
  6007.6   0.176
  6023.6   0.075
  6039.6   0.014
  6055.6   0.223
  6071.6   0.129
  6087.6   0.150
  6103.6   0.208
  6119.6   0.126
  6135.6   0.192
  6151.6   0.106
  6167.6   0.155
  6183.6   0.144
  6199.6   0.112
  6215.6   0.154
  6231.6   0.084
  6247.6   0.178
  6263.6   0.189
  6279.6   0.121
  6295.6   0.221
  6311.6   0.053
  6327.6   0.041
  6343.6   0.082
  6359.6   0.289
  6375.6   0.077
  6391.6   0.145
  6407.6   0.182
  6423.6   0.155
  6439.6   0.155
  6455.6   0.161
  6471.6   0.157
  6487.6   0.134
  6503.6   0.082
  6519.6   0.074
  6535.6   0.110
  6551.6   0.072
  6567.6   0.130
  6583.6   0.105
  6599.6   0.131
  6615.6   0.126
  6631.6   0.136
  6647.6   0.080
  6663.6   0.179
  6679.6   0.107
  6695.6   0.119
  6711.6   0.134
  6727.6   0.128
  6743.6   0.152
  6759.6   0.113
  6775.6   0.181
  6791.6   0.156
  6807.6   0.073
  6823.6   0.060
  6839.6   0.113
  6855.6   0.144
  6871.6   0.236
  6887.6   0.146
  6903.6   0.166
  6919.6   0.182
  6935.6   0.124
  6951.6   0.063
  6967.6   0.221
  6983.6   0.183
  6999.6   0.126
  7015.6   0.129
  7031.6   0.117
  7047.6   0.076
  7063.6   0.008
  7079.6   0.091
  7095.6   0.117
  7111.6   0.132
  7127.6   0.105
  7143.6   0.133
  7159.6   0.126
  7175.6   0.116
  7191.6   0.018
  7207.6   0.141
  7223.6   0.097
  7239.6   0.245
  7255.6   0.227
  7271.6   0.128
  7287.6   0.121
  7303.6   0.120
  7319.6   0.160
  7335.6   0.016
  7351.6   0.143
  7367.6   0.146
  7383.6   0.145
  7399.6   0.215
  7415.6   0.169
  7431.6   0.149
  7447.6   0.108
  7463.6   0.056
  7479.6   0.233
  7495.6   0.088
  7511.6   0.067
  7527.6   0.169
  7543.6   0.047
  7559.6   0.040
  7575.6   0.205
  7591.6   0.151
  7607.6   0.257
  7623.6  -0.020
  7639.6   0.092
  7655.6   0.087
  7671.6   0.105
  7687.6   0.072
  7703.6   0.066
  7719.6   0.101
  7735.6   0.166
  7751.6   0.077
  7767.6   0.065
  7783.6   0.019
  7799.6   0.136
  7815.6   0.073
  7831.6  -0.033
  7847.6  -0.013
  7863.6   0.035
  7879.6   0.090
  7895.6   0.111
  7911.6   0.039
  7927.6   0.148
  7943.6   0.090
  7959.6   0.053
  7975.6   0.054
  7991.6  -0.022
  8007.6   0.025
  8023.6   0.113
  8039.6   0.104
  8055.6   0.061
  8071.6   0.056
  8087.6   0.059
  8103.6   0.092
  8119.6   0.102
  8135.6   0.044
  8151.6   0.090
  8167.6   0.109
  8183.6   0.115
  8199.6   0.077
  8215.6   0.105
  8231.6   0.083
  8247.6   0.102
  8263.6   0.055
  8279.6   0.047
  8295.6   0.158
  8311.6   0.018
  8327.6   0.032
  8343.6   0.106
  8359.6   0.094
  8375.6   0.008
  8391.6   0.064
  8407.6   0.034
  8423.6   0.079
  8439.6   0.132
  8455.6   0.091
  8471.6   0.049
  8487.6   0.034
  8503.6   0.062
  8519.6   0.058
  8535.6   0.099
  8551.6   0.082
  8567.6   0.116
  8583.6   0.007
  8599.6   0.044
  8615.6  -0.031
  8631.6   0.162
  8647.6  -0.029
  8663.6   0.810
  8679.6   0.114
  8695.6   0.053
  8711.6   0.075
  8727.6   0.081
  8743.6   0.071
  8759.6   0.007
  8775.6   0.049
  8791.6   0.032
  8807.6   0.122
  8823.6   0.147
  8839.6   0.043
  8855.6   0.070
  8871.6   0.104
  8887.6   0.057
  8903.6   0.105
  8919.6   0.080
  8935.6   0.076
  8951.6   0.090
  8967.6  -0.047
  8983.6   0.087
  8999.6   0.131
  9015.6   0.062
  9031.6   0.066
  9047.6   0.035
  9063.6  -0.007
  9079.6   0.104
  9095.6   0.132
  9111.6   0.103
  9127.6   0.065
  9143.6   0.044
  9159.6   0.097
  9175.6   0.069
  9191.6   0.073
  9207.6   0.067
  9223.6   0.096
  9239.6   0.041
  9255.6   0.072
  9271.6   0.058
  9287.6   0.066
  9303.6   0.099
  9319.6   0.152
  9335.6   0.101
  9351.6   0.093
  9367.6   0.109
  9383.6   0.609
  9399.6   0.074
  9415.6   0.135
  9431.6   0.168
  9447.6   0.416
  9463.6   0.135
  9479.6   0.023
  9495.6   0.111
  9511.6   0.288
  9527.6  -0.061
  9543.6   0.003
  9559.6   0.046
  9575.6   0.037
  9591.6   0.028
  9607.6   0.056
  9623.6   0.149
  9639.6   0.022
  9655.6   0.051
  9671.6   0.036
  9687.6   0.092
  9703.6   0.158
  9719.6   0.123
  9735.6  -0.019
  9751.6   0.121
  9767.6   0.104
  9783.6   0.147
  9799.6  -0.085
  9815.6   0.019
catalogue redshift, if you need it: 1.323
